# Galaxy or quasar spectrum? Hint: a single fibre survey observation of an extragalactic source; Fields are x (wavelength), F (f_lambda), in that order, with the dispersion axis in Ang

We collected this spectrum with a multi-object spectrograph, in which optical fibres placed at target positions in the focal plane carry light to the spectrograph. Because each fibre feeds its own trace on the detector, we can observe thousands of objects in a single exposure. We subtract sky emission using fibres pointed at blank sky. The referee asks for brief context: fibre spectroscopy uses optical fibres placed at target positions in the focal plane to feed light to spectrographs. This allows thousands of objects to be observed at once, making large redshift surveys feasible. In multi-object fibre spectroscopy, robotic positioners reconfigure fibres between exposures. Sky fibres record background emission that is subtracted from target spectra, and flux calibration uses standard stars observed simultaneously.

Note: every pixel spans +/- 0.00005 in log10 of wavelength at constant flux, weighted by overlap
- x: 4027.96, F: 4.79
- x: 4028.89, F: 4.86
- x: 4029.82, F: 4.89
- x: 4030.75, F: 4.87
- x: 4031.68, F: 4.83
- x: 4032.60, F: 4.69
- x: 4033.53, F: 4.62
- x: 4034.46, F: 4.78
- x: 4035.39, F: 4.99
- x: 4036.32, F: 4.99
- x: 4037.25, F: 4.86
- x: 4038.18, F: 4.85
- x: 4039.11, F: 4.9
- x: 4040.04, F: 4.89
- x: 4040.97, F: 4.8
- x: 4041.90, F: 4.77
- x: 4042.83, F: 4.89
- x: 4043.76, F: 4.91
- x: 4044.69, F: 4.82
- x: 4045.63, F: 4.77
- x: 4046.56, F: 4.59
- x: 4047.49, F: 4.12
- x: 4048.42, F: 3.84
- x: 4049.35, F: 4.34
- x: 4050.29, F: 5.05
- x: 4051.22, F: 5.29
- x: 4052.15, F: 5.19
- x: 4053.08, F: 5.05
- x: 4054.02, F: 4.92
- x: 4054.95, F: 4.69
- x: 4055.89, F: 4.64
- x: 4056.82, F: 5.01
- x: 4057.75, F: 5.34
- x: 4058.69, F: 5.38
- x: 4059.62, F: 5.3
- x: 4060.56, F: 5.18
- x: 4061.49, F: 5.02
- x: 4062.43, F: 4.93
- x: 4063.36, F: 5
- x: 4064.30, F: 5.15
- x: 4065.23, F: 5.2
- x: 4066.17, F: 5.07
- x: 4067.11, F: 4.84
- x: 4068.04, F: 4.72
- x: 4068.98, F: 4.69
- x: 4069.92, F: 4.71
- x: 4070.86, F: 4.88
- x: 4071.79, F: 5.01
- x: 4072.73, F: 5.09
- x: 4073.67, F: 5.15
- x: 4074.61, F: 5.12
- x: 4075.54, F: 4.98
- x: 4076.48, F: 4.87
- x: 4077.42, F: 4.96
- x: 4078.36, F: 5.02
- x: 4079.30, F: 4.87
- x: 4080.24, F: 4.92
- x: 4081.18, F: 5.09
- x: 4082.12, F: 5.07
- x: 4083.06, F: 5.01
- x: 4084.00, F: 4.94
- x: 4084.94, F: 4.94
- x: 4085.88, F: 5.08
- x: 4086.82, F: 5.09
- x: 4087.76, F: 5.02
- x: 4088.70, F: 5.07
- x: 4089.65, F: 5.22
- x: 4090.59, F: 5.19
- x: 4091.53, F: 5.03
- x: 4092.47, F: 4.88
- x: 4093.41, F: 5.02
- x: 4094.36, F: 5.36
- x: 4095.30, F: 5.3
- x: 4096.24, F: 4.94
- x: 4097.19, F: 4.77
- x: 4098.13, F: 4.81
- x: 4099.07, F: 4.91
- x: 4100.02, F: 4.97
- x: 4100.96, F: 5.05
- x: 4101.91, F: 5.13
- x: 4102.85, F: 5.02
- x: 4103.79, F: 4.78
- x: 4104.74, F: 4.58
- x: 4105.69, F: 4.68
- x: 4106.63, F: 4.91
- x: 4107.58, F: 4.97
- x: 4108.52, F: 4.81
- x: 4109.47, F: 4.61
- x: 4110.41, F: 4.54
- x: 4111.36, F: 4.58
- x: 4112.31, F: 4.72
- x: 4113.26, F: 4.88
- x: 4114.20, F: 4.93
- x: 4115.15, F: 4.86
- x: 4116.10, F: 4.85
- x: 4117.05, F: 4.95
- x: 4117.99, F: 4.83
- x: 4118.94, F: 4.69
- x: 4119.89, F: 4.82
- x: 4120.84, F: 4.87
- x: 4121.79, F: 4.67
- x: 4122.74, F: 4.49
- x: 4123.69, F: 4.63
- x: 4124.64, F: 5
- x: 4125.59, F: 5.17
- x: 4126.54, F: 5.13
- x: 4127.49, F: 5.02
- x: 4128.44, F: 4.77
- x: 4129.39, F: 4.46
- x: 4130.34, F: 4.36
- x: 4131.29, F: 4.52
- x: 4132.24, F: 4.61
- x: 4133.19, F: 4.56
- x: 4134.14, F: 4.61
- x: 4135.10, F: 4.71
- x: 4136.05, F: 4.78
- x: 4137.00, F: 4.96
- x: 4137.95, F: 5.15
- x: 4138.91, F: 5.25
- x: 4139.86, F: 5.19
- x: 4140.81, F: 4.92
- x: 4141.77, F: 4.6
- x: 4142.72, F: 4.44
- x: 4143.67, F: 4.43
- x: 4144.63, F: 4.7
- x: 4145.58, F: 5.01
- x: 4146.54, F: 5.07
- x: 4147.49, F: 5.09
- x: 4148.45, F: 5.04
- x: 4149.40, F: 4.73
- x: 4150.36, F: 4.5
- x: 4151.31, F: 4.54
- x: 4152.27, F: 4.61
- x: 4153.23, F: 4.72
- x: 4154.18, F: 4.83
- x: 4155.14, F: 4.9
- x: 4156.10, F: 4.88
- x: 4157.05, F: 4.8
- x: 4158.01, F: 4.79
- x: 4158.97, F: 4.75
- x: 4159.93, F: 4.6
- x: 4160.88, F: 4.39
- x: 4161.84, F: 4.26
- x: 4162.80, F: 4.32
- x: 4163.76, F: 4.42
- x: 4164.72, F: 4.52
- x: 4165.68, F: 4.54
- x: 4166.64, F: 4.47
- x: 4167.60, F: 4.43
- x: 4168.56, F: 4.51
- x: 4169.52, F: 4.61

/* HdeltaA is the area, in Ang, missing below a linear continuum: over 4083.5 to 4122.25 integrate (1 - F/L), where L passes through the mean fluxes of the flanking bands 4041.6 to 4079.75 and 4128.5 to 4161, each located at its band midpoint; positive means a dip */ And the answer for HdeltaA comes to -0.6 Ang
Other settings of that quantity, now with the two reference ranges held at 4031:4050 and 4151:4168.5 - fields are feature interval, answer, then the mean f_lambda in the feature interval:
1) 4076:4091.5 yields -1.2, 5.02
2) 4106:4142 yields -1.3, 4.8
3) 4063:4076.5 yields -0.8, 4.97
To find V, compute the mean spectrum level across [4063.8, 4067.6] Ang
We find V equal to 5.06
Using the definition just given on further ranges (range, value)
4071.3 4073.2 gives 5.06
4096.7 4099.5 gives 4.83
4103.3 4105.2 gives 4.68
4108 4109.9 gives 4.72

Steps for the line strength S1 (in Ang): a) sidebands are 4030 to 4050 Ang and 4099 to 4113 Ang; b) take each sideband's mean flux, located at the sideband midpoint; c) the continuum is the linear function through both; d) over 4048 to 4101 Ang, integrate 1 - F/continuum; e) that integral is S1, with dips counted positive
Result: -2.4 Ang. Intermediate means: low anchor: 4.72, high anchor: 4.81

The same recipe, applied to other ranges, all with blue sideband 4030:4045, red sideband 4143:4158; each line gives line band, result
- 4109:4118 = 0.1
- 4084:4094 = -0.5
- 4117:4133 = 0.1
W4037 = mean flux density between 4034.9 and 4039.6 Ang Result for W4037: 4.91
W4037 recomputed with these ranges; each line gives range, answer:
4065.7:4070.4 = 4.8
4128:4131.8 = 4.53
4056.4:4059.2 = 5.25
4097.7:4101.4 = 4.94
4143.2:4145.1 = 4.55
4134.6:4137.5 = 4.82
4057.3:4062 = 5.23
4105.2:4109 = 4.84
